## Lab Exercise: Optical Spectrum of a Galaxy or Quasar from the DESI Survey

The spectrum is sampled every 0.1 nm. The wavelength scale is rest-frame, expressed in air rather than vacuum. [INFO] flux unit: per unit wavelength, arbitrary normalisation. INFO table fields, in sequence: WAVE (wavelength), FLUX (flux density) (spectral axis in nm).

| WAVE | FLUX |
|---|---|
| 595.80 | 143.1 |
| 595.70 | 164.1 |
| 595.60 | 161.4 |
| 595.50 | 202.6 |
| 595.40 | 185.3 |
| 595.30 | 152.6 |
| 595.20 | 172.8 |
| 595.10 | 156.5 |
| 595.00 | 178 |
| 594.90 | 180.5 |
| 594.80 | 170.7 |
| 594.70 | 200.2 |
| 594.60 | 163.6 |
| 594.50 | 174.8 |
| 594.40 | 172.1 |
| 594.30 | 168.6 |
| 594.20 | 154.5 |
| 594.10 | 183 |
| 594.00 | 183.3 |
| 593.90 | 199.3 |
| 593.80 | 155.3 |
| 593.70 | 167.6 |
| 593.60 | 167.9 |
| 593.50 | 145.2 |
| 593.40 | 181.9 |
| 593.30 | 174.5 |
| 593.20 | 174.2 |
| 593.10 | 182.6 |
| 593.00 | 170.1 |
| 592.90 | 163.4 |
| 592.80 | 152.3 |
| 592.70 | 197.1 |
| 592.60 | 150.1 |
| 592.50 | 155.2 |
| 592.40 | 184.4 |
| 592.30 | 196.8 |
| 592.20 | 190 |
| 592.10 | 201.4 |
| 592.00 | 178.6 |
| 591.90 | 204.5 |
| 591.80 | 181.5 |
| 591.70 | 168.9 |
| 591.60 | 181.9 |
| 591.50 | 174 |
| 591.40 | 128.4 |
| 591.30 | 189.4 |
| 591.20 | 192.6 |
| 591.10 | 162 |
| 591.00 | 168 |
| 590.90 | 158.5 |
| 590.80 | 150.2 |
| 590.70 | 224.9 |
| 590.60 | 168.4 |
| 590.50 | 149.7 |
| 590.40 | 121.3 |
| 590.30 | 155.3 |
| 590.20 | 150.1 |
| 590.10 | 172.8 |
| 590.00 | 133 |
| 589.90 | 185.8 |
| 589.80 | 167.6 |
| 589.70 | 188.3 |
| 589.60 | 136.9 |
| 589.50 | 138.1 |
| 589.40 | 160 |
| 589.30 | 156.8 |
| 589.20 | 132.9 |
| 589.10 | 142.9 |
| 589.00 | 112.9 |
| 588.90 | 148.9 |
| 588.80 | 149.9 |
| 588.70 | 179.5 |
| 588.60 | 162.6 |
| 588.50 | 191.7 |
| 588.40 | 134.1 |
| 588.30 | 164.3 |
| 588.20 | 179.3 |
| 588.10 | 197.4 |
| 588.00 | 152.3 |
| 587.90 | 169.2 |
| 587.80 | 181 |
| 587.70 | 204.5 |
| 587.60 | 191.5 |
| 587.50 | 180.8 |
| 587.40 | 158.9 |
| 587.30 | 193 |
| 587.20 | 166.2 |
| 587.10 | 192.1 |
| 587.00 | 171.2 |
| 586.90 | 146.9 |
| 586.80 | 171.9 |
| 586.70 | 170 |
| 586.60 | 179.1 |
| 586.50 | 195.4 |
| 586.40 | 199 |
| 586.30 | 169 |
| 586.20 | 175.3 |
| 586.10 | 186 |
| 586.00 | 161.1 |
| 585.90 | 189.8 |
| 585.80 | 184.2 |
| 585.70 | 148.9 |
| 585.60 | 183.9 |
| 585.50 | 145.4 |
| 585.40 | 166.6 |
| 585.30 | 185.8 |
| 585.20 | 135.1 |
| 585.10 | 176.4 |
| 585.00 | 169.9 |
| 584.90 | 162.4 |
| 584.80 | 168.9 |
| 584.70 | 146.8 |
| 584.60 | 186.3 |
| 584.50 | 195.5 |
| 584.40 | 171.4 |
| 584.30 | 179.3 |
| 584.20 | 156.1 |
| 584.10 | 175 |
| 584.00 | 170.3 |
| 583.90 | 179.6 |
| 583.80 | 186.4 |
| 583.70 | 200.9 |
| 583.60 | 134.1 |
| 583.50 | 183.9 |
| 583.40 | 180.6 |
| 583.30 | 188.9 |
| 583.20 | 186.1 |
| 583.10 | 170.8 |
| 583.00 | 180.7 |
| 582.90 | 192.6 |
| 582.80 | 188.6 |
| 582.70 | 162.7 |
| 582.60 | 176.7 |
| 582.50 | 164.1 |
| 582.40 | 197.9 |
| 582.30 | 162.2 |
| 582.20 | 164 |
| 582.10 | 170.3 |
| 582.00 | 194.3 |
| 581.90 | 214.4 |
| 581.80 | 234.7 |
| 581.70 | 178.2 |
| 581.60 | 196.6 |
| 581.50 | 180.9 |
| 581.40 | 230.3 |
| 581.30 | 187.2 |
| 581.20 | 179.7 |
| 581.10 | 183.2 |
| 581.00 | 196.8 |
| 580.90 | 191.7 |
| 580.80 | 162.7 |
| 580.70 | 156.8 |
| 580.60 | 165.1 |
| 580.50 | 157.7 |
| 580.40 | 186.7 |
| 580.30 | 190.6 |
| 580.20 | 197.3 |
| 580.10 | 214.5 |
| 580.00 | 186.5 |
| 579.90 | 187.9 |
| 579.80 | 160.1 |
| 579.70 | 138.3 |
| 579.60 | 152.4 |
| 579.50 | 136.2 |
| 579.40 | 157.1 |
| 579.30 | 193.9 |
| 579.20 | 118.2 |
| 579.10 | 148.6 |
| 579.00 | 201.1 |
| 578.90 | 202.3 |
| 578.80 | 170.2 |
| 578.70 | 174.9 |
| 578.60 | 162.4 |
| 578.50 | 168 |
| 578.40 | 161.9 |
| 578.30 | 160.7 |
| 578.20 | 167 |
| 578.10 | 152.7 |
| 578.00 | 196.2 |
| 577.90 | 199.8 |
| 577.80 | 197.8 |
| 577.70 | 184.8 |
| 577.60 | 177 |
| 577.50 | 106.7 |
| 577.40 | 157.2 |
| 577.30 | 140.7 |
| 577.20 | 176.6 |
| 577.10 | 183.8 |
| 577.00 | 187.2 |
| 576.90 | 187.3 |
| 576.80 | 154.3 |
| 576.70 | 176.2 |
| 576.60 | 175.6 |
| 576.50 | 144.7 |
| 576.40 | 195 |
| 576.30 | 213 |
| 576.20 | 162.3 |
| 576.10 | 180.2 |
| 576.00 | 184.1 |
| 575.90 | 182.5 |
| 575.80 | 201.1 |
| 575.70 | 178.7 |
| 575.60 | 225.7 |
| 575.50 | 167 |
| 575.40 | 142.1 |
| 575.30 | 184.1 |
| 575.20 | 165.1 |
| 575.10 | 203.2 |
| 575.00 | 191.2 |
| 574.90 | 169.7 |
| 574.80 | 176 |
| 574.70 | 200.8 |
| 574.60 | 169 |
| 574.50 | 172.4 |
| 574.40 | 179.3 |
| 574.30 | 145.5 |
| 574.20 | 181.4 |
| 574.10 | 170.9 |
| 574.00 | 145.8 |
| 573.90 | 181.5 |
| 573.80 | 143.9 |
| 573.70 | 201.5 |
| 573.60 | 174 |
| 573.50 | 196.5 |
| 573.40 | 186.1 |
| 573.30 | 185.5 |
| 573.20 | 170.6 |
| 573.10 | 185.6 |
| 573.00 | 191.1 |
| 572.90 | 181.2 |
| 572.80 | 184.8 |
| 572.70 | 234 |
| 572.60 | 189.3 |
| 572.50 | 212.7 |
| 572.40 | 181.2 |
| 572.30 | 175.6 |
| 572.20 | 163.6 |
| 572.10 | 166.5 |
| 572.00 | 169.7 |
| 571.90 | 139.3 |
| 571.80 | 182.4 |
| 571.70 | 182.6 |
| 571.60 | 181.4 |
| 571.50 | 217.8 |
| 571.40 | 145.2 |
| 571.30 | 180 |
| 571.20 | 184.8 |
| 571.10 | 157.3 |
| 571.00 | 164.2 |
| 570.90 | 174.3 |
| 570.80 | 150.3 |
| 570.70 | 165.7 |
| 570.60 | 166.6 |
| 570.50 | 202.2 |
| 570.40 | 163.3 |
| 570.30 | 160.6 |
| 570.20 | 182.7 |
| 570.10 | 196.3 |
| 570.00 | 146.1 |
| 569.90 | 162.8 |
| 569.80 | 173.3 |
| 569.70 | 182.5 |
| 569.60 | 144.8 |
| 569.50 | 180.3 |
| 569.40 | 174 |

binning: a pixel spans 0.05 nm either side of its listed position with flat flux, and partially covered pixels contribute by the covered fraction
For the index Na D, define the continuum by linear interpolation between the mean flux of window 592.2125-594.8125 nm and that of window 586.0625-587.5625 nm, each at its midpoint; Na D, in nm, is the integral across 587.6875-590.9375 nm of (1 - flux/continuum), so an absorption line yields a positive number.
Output 0.27 nm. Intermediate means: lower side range 177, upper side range 173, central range 161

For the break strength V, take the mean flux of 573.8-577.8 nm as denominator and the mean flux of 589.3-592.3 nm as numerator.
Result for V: 1.0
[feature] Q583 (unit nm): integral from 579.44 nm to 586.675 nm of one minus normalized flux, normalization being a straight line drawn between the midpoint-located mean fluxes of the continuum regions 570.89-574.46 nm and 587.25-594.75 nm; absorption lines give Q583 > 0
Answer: -0.20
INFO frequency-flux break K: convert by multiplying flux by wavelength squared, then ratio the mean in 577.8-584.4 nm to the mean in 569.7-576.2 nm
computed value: 1.0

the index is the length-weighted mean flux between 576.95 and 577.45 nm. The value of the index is 169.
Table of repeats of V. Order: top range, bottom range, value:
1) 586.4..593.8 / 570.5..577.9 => 0.95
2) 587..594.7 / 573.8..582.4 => 0.96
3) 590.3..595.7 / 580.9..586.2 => 0.97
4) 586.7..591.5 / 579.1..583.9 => 0.92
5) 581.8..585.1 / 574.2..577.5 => 1.01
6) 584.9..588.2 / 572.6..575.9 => 0.97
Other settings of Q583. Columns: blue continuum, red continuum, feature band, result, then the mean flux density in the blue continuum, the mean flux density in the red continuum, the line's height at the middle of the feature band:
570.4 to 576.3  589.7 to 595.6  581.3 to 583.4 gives -0.133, 179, 172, 176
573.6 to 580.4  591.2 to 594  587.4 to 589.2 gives 0.091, 174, 175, 175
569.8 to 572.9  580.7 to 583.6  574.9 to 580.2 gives 0.201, 176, 184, 181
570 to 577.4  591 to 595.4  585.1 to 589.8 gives 0.187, 178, 174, 175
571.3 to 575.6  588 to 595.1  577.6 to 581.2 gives 0.029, 179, 168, 175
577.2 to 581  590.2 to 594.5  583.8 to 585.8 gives 0.018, 170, 172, 171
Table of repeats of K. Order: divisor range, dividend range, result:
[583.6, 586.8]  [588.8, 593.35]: 0.98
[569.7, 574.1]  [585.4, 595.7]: 1.03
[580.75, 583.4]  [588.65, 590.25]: 0.85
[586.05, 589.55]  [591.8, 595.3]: 1.06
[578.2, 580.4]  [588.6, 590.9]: 0.95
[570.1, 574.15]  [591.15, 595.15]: 1.06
